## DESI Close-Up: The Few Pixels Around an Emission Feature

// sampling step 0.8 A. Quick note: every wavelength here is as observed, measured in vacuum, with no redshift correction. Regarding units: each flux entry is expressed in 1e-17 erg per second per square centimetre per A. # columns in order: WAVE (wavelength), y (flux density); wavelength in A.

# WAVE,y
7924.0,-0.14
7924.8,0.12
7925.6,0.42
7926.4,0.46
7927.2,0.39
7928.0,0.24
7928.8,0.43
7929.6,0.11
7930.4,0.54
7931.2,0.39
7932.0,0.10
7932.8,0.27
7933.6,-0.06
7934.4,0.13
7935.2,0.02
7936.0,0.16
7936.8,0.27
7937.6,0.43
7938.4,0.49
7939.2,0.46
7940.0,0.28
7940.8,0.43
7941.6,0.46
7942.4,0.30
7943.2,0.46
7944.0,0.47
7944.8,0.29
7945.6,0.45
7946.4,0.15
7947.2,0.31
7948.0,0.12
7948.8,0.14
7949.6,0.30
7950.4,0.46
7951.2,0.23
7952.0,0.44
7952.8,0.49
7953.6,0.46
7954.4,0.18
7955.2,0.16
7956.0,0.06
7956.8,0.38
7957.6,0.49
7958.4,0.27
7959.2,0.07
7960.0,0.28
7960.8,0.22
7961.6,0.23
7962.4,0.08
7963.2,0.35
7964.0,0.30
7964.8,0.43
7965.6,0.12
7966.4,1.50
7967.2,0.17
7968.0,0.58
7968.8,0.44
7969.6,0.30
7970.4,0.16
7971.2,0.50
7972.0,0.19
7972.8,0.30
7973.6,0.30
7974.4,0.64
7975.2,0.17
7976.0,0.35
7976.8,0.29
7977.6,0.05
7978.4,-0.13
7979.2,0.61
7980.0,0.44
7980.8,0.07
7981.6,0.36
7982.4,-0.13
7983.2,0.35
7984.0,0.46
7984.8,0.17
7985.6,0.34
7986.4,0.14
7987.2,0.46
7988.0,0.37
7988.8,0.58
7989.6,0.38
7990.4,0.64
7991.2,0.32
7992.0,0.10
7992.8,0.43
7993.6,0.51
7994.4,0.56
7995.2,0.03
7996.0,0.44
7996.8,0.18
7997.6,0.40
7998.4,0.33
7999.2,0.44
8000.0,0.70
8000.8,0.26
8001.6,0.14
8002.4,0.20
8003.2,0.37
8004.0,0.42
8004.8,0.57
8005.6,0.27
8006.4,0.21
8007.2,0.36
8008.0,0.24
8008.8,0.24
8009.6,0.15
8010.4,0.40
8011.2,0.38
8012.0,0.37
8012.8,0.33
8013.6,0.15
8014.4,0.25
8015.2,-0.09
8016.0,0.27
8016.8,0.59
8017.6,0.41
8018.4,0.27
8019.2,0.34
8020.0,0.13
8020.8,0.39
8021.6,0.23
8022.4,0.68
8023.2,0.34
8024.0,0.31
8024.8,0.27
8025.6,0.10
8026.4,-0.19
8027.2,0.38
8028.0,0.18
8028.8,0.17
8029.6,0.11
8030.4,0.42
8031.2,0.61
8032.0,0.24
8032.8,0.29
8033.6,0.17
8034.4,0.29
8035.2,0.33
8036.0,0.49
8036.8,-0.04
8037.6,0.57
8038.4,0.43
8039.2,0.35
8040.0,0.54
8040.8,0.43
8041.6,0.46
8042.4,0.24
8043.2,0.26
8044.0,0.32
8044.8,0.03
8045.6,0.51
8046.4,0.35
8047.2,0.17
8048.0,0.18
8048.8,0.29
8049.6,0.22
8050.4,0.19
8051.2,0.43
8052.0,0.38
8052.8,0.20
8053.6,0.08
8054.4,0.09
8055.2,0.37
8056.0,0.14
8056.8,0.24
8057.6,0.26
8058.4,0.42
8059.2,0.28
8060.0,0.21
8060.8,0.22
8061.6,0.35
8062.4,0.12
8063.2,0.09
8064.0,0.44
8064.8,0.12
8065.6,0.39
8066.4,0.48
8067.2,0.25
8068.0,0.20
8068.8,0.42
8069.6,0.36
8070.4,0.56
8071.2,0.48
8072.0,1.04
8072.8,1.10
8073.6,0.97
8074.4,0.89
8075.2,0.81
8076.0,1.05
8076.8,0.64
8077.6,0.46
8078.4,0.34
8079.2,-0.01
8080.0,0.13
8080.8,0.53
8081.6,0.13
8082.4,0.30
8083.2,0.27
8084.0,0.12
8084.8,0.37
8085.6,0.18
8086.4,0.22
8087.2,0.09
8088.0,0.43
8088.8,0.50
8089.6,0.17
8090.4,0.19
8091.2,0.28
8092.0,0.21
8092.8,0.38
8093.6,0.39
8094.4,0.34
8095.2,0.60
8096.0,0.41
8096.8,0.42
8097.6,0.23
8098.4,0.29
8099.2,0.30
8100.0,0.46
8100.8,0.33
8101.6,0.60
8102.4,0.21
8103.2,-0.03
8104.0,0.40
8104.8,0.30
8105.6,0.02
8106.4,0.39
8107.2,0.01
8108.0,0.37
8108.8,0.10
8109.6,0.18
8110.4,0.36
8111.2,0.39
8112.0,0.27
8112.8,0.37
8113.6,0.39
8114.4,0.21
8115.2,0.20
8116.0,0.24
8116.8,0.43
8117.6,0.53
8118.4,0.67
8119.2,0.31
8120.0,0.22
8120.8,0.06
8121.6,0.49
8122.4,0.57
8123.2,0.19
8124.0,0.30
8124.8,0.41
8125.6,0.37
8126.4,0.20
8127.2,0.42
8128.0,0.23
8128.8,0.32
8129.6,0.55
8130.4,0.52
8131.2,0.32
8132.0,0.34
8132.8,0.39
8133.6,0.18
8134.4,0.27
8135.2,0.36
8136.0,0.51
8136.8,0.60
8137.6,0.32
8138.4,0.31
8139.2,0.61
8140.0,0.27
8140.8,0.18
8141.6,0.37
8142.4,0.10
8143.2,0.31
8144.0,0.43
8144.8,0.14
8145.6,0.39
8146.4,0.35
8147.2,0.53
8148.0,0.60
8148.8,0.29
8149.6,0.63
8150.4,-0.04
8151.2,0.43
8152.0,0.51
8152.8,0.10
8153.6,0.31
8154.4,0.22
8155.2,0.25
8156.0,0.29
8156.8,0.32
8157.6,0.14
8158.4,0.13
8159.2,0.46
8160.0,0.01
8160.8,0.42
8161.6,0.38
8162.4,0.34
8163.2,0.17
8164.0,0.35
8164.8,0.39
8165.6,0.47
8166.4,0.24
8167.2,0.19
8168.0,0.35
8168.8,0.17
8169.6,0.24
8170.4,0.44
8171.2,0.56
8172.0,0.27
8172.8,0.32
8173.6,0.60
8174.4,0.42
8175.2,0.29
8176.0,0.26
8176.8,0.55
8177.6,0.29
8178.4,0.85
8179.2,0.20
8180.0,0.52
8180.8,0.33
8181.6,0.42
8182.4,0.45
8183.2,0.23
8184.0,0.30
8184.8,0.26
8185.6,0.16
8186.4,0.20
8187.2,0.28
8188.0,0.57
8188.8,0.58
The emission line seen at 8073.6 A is H-beta 4861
